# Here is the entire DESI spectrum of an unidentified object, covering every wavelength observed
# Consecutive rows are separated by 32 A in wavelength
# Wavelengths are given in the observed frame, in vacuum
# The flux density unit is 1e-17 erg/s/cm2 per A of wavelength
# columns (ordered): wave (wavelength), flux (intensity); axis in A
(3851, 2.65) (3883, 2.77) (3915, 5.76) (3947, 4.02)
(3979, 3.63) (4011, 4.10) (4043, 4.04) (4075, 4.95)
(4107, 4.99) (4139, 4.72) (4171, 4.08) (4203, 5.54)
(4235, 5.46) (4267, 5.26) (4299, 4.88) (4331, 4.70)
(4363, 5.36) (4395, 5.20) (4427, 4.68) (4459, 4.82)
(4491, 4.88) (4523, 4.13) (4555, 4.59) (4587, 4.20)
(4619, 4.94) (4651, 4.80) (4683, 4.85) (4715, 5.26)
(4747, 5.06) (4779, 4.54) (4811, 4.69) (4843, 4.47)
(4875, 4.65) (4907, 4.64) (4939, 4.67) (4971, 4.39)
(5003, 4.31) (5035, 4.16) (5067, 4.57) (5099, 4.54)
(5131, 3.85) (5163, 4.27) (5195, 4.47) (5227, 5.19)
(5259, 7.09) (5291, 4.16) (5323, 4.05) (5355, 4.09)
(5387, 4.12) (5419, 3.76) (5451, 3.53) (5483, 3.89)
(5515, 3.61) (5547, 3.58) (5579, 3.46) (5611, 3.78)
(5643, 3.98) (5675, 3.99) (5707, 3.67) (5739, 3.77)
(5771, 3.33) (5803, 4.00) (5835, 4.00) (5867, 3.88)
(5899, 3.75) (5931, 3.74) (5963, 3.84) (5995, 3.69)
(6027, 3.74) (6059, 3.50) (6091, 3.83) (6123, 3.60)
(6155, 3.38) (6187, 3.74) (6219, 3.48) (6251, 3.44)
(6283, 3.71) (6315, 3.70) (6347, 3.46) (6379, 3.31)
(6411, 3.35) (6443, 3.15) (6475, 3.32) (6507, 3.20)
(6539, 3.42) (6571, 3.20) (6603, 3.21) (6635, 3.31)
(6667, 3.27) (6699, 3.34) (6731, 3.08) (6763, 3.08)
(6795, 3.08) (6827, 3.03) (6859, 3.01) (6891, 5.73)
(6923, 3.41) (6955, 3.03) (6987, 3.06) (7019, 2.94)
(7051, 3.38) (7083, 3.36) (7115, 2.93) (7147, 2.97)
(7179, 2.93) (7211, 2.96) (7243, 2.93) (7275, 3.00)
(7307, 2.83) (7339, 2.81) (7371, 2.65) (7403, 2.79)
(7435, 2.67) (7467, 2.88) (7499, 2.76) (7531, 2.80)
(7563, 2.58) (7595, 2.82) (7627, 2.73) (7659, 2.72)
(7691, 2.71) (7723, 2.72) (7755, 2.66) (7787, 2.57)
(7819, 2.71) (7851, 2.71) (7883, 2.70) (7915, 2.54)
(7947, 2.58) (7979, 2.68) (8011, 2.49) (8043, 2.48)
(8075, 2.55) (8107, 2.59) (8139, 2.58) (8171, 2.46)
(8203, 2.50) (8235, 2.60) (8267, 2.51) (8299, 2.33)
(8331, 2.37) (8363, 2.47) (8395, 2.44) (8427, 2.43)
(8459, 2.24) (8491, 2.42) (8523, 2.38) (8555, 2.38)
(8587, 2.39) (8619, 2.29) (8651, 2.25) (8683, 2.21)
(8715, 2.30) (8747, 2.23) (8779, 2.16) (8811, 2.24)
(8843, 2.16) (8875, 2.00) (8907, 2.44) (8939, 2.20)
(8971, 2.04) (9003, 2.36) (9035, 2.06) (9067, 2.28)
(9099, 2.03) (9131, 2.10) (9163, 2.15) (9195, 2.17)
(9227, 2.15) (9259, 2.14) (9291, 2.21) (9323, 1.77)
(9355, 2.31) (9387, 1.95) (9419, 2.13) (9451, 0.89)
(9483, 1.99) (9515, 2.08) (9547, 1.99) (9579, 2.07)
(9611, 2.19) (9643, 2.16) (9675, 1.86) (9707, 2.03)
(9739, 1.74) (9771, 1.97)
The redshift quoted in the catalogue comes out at 0.05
